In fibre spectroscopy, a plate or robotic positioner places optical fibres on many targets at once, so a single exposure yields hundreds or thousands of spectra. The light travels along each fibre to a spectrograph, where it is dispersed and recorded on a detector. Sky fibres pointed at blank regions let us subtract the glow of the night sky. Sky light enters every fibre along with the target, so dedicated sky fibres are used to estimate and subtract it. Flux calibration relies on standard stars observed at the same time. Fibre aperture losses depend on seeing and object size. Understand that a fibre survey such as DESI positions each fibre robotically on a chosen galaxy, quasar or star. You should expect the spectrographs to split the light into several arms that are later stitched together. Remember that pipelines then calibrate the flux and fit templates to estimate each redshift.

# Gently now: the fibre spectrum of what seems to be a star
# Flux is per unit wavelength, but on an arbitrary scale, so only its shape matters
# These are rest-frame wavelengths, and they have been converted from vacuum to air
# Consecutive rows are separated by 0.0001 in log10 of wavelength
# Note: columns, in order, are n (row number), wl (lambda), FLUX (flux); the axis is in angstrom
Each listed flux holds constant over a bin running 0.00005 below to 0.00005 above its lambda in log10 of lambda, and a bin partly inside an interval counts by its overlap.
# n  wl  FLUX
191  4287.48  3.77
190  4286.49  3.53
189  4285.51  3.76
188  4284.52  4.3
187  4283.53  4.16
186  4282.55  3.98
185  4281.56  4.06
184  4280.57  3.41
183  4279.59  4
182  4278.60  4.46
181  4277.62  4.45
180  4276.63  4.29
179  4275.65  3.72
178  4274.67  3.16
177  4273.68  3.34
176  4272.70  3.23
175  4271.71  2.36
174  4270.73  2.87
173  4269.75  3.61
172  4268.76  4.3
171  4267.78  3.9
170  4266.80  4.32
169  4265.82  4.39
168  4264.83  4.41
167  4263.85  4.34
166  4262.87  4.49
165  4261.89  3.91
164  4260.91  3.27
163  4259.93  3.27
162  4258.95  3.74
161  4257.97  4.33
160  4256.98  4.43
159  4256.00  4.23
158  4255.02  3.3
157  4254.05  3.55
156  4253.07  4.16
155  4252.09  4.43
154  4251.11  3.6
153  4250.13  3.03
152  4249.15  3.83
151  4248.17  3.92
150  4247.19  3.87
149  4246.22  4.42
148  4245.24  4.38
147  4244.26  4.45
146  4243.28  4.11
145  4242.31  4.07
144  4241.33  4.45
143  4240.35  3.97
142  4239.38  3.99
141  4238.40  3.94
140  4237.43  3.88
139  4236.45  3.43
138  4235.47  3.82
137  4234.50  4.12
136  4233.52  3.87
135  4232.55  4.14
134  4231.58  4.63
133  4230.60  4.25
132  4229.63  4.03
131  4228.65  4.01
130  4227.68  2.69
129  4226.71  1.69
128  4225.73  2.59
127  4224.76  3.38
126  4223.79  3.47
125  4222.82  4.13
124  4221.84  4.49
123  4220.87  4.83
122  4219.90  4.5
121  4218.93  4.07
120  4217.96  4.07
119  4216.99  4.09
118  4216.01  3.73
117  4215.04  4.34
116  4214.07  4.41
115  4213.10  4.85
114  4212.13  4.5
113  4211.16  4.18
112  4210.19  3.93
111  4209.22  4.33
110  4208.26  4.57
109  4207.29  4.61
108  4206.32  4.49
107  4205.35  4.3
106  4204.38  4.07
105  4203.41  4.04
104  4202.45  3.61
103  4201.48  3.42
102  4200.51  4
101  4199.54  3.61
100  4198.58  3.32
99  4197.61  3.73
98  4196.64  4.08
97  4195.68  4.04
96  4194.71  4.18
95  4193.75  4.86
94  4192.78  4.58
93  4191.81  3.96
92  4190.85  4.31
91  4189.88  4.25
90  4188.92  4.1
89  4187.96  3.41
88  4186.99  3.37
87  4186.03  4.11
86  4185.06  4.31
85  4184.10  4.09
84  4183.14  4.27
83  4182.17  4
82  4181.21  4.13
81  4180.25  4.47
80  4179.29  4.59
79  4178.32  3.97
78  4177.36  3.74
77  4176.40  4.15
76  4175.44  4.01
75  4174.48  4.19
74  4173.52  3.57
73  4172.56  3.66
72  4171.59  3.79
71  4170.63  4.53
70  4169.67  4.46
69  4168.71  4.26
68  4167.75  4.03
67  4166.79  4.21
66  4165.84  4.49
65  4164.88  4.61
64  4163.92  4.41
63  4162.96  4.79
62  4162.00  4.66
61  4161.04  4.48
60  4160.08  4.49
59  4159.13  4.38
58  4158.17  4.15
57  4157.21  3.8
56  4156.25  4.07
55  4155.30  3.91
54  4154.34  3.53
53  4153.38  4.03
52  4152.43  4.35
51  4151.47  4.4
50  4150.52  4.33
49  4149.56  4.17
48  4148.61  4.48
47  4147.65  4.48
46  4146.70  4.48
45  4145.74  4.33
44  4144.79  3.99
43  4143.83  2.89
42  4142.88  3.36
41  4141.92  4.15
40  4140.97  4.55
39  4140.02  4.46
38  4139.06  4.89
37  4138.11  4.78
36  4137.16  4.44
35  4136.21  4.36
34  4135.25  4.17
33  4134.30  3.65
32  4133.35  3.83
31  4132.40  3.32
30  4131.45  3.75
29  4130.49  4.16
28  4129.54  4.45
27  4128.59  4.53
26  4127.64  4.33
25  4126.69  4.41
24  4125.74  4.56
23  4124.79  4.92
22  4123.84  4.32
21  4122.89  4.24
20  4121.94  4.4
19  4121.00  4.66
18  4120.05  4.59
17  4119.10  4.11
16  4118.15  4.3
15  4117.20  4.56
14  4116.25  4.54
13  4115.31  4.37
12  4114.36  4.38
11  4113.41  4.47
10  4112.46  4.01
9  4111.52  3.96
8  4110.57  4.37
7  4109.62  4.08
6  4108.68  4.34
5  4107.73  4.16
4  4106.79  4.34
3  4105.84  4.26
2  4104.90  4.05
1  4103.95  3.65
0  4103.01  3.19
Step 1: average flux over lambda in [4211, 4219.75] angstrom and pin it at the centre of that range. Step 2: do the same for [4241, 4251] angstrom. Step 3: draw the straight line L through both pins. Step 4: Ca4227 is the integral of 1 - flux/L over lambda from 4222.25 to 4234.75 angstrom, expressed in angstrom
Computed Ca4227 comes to 1.6 angstrom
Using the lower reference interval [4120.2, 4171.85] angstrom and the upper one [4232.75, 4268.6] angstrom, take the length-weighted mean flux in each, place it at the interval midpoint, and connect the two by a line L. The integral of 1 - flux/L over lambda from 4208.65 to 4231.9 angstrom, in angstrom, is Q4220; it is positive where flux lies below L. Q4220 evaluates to 0.6 angstrom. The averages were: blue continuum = 4.26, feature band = 3.96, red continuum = 3.99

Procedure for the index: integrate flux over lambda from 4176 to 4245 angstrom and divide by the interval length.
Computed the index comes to 4.03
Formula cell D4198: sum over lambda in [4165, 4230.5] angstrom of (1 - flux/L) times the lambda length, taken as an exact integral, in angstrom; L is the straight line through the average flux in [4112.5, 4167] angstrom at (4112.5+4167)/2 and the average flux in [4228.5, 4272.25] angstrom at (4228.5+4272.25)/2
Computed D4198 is 1.1 angstrom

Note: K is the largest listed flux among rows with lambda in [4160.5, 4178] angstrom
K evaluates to 4.79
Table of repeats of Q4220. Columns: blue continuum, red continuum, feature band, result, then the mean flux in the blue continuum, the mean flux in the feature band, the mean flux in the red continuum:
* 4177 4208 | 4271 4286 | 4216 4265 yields -0.24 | 4.07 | 3.92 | 3.77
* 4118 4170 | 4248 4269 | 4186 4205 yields 0.80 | 4.26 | 3.95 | 3.96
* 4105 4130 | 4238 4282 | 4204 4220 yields -0.91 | 4.37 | 4.29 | 3.91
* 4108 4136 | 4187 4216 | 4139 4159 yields 0.46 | 4.27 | 4.12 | 4.12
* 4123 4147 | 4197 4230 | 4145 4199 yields -1.21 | 4.2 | 4.17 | 3.94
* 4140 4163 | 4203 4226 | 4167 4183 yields 0.28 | 4.17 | 4.1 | 4.18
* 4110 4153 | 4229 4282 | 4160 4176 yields -0.37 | 4.27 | 4.27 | 3.92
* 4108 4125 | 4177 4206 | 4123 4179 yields 0.07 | 4.36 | 4.2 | 4.03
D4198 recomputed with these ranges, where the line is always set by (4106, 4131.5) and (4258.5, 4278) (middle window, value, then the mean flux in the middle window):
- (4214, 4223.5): -0.68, 4.24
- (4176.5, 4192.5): 0.07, 4.08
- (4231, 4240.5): -0.22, 3.98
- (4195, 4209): 0.08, 4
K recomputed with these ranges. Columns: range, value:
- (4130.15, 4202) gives 4.89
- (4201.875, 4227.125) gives 4.85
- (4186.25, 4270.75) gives 4.86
